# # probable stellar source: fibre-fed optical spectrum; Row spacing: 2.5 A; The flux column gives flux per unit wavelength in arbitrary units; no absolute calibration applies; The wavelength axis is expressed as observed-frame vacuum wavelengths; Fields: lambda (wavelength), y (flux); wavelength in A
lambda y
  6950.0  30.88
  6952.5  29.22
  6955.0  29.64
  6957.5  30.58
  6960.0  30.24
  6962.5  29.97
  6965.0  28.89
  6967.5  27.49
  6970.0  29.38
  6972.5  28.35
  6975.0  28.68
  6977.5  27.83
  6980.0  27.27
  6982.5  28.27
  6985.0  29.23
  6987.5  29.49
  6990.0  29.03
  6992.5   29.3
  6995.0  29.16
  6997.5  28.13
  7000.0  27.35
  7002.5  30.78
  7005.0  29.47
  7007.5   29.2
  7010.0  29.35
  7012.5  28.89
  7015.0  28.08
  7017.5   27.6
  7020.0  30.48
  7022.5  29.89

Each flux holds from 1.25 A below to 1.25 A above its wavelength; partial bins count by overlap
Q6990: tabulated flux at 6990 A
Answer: 29.03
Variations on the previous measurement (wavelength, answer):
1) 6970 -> 29.38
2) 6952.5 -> 29.22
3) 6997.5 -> 28.13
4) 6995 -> 29.16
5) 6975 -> 28.68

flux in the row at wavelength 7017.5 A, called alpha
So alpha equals 27.6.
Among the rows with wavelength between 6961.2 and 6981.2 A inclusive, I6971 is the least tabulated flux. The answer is 27.27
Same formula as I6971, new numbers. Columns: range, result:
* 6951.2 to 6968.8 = 27.49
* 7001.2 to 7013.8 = 28.89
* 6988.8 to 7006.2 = 27.35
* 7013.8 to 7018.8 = 27.6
